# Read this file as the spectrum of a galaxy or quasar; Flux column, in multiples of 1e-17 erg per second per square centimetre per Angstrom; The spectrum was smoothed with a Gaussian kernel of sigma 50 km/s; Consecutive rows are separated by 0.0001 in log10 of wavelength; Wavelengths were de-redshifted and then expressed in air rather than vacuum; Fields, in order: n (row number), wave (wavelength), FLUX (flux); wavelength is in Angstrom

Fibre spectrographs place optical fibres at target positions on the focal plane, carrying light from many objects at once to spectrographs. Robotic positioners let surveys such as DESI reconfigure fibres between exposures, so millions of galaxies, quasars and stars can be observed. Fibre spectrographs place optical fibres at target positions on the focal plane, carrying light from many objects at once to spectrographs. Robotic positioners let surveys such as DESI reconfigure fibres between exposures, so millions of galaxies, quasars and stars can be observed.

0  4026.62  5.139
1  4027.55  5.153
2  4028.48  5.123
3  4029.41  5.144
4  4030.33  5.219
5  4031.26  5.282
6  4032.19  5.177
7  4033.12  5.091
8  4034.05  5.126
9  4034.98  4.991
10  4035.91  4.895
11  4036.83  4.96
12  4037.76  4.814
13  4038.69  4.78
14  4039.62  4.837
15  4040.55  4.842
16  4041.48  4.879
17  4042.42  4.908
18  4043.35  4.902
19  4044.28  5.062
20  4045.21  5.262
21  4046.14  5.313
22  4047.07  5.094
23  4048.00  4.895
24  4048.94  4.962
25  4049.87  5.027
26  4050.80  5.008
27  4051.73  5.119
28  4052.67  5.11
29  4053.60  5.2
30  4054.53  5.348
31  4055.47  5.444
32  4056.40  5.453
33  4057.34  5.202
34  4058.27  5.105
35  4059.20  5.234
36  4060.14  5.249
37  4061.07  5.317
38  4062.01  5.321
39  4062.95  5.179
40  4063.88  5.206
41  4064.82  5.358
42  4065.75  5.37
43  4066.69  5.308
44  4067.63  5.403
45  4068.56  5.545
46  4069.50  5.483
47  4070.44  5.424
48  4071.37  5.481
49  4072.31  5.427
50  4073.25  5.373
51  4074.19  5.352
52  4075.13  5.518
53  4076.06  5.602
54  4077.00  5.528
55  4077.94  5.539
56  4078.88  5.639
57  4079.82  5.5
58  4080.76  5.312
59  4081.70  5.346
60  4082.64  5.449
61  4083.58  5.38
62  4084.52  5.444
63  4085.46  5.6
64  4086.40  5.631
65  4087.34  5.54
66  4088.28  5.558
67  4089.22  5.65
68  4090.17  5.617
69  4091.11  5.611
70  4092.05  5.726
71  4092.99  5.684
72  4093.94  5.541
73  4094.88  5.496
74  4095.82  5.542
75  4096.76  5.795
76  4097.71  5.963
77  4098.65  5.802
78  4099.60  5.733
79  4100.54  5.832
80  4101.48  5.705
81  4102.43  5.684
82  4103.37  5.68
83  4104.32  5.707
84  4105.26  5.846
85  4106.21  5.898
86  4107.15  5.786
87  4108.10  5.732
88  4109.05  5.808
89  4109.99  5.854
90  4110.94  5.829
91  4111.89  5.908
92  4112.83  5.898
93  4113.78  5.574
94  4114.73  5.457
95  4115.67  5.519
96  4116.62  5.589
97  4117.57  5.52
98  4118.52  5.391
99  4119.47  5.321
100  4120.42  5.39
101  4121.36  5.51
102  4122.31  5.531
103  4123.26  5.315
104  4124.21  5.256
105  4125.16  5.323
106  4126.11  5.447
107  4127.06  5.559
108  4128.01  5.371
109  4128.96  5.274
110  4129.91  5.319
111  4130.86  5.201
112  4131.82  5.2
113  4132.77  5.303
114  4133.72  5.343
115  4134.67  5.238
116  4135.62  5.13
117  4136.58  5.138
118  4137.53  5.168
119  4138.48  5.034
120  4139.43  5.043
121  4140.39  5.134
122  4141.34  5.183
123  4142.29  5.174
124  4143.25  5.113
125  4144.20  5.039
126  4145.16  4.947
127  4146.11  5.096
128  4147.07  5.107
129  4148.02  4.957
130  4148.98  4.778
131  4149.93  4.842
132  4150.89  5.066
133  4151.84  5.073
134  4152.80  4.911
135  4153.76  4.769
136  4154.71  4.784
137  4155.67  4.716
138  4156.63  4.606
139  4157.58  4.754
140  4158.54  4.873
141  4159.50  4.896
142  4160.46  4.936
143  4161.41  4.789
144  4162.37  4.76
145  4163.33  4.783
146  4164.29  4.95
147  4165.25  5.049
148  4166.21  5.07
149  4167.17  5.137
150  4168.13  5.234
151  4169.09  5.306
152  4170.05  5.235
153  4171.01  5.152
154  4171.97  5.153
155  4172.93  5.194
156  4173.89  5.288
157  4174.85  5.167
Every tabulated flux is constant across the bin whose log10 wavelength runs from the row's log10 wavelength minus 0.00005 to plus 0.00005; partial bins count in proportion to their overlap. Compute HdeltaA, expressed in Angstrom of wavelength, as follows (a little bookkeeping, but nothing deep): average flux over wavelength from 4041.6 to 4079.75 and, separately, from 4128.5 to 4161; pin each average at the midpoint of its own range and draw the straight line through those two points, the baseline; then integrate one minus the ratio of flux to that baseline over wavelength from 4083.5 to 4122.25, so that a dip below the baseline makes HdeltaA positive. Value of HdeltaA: -3.7 Angstrom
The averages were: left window 5.28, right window 5.03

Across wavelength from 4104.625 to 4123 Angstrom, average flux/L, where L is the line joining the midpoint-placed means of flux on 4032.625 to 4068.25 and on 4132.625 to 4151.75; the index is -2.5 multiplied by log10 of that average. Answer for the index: -0.11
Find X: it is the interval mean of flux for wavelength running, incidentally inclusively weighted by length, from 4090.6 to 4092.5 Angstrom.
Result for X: 5.68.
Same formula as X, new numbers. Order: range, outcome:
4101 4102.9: 5.7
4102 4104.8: 5.7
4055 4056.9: 5.43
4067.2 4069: 5.49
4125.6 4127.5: 5.5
